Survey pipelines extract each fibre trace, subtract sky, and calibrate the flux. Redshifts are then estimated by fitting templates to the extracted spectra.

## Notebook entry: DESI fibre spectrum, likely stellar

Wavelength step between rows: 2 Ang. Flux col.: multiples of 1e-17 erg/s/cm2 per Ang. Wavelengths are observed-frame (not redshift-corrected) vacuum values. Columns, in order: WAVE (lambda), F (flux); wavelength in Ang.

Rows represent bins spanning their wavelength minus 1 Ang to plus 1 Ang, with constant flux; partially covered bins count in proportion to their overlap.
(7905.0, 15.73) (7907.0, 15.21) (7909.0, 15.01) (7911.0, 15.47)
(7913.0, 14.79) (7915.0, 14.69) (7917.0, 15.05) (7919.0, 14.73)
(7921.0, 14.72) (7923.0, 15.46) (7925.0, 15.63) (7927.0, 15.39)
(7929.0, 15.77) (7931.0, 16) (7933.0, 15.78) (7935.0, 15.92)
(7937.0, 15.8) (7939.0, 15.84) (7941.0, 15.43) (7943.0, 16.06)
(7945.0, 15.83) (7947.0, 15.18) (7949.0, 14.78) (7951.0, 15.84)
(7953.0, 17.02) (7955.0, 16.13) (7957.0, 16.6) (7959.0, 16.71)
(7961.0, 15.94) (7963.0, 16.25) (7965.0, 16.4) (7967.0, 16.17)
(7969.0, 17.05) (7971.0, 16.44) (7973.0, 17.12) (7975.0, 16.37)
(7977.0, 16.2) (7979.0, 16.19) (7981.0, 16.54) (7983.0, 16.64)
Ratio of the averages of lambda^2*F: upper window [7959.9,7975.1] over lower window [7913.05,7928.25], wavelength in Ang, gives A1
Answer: 1.10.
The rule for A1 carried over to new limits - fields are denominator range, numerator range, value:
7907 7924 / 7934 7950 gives 1.05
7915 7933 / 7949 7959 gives 1.07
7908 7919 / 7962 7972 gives 1.11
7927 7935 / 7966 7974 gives 1.07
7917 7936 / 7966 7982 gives 1.08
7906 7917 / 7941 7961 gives 1.07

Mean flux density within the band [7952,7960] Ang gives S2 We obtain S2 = 16.6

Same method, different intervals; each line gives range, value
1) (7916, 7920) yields 14.9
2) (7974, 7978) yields 16.3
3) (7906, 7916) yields 15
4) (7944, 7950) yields 15.3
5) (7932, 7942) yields 15.8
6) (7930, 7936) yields 15.9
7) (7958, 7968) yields 16.3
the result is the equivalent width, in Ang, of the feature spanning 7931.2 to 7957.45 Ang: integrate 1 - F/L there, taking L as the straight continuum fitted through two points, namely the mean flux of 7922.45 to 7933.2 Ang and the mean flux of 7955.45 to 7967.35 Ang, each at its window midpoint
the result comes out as 0.2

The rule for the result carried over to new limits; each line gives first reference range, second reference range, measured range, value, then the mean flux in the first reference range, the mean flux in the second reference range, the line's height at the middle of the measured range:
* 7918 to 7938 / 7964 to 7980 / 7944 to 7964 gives 0.1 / 15.5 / 16.5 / 16.1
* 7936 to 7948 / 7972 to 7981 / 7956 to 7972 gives -0.3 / 15.7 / 16.5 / 16.2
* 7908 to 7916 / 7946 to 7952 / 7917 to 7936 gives -0.5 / 15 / 15.3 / 15.1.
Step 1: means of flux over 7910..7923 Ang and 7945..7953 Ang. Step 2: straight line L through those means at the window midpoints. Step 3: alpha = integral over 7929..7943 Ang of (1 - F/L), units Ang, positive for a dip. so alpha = -0.5 Ang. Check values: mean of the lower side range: 15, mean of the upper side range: 15.6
